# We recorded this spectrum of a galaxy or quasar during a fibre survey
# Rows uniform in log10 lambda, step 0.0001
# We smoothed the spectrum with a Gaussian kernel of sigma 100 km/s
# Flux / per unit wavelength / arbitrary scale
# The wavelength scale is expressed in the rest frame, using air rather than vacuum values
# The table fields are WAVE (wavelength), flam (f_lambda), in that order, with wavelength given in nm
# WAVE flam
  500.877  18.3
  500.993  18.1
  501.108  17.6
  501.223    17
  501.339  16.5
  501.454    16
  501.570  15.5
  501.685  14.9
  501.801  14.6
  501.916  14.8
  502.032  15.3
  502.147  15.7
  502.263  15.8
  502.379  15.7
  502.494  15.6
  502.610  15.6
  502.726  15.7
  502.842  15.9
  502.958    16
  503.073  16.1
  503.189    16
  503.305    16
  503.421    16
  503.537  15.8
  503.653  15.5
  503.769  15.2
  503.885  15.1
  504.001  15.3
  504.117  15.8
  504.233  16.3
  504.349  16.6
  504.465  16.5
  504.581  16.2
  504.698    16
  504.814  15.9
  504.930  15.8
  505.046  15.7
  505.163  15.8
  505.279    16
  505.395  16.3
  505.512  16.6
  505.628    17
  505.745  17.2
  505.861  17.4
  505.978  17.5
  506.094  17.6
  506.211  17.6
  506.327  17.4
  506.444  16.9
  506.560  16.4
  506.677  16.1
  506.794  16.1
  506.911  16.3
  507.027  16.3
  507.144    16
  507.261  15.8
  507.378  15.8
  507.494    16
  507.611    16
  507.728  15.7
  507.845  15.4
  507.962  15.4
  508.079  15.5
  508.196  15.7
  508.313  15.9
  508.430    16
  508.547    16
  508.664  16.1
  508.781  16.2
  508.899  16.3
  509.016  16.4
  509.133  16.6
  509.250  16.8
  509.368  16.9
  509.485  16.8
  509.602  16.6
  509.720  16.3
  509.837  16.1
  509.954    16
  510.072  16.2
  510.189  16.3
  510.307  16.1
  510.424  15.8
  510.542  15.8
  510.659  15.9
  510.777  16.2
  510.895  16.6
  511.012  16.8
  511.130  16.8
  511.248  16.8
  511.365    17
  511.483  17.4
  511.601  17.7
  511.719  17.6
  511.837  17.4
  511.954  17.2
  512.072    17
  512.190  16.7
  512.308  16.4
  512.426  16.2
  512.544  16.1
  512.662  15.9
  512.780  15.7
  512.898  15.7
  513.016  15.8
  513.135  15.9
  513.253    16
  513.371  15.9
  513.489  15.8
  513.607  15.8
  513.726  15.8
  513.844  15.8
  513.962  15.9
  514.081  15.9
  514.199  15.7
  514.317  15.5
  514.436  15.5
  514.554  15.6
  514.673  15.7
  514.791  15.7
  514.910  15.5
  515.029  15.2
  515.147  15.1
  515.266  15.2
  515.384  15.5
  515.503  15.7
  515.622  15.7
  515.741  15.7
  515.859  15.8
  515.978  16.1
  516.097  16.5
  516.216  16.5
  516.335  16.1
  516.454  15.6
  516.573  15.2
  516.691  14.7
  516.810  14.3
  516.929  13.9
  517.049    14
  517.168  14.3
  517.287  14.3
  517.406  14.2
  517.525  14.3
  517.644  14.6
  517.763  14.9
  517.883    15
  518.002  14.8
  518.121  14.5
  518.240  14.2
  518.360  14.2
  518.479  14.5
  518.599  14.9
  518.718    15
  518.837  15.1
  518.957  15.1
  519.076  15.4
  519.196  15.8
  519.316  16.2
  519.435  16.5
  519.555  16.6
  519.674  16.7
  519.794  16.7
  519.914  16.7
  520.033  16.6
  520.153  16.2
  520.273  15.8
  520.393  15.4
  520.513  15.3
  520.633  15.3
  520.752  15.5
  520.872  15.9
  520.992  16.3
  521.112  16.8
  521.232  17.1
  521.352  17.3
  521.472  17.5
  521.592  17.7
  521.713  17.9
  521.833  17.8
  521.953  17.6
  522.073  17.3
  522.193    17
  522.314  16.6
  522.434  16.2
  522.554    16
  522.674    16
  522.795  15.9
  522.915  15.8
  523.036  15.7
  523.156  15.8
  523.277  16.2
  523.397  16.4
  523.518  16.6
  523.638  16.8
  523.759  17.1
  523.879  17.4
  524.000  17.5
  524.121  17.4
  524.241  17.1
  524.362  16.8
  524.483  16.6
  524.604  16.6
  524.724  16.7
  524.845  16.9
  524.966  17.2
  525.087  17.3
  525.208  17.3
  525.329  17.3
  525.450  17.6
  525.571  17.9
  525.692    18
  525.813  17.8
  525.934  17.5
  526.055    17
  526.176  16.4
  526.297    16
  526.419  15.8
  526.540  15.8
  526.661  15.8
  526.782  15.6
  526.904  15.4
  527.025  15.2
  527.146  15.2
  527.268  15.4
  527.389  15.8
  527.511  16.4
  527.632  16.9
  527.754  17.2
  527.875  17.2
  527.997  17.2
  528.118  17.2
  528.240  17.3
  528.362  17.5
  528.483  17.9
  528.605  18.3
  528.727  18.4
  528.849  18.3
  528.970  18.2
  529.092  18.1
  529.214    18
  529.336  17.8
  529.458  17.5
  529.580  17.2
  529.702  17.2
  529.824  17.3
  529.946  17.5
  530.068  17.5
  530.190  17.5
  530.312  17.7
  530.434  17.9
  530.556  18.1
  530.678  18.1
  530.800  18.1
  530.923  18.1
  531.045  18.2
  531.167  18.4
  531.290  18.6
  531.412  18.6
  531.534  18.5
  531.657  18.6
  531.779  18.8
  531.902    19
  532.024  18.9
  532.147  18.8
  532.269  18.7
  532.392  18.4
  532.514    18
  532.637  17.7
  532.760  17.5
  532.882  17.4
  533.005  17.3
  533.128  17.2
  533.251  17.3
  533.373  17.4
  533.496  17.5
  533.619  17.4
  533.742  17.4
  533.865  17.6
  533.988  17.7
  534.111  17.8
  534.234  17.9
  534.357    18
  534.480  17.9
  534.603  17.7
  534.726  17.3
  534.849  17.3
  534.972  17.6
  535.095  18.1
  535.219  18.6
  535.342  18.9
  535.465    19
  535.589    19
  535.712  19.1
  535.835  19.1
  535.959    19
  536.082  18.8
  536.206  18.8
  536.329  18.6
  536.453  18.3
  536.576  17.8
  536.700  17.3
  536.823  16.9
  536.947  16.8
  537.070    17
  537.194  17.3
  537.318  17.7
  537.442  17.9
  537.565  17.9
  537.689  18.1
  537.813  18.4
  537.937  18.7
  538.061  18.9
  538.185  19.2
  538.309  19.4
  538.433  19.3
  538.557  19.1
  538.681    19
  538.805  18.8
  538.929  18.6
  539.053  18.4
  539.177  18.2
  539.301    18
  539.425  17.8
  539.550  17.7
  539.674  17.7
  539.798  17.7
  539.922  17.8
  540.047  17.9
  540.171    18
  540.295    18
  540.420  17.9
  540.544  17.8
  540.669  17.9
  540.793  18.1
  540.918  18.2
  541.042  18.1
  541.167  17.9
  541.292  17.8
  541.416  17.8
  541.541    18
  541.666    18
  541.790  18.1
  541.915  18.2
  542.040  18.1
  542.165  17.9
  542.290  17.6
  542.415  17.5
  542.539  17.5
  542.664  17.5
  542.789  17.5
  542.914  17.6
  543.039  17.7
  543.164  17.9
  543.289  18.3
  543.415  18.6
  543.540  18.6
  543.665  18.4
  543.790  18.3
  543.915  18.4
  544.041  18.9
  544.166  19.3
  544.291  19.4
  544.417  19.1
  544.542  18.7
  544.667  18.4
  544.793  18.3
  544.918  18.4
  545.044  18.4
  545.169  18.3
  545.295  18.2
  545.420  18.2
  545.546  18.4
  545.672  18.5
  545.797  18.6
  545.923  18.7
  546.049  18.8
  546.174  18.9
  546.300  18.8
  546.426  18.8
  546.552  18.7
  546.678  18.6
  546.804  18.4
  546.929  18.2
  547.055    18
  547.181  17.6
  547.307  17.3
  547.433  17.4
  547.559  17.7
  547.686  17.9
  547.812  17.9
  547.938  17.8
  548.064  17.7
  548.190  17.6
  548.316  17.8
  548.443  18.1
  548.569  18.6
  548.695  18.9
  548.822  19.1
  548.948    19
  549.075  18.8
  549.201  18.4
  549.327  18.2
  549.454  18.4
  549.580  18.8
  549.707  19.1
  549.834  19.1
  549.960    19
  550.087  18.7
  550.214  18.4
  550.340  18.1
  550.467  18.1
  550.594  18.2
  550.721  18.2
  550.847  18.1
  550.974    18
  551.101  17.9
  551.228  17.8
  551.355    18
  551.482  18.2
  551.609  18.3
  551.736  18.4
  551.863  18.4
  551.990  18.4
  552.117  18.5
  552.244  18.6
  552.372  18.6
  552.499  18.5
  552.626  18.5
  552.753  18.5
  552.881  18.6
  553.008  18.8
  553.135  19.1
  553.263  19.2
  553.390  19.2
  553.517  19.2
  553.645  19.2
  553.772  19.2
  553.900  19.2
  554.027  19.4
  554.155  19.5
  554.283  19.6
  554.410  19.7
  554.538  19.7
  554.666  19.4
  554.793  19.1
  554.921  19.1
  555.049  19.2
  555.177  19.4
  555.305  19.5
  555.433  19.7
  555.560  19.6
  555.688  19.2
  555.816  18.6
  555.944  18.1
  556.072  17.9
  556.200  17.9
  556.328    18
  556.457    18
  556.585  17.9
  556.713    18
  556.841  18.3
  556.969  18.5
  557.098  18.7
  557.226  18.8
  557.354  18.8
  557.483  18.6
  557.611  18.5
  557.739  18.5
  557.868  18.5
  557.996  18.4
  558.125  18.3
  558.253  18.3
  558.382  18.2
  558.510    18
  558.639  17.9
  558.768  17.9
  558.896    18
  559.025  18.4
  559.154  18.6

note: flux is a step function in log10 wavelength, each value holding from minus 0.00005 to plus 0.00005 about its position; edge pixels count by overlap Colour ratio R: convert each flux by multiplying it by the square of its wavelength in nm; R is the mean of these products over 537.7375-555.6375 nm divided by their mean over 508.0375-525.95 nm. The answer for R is 1.28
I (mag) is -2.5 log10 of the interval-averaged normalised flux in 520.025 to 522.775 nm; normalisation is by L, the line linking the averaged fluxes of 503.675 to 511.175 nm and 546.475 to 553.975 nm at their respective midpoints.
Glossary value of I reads 0.03 mag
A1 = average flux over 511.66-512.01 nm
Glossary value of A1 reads 17.4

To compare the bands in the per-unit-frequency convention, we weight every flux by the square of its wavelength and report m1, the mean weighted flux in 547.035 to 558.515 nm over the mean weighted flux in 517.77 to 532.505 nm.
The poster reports 1.22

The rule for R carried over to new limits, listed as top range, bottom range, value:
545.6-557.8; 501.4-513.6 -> 1.36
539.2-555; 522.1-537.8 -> 1.12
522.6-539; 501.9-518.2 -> 1.20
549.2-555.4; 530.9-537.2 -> 1.11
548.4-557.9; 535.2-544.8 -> 1.08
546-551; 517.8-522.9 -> 1.27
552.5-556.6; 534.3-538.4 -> 1.11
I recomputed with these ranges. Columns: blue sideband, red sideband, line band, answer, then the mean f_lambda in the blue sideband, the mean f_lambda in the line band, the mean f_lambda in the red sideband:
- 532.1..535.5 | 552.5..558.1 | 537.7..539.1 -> -0.05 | 17.8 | 18.9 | 18.8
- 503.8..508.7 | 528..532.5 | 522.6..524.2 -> 0.06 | 16.2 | 16.5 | 18.1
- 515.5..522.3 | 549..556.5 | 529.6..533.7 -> -0.07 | 15.7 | 18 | 18.7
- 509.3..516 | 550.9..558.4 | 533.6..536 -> -0.04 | 16.1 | 18.1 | 18.7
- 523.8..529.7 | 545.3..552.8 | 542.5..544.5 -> -0.02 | 17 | 18.3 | 18.3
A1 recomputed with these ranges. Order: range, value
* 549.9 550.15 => 18.8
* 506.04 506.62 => 17.2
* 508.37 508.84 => 16.1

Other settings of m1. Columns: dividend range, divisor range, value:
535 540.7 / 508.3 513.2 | 1.23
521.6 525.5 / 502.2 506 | 1.13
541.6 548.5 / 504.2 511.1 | 1.29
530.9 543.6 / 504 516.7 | 1.24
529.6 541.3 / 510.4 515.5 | 1.22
